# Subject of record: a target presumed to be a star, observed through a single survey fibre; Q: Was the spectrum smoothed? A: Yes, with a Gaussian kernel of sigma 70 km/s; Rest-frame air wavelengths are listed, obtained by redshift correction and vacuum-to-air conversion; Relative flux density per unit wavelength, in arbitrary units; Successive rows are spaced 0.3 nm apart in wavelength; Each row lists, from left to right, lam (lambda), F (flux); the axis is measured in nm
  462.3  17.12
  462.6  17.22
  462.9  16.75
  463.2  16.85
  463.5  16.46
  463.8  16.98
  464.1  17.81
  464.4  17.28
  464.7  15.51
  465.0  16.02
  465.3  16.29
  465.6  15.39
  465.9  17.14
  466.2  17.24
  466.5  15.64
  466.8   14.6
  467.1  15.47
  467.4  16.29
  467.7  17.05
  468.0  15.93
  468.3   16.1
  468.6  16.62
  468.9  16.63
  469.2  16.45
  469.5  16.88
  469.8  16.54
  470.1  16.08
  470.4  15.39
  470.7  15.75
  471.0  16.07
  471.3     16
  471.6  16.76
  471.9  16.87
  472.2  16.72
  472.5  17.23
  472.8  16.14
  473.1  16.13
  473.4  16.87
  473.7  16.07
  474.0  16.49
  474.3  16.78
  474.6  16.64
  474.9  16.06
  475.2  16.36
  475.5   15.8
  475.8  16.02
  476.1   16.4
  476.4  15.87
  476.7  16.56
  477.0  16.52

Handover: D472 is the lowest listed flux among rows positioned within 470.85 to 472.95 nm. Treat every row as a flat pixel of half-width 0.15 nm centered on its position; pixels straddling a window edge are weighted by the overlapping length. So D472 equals 16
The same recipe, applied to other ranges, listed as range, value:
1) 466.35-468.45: 14.6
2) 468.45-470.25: 16.08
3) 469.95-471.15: 15.39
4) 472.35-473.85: 16.07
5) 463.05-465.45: 15.51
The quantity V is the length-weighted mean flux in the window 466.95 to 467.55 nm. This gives 15.9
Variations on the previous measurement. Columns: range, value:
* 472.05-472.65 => 17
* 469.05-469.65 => 16.7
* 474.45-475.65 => 16.2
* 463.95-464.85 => 16.9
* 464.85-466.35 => 16.4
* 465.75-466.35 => 17.2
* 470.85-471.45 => 16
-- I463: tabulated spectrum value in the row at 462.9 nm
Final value 16.75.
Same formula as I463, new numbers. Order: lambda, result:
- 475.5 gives 15.8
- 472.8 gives 16.14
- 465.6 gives 15.39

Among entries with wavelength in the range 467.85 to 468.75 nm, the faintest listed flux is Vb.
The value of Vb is 15.93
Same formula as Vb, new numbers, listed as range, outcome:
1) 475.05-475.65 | 15.8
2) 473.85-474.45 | 16.49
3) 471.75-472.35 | 16.72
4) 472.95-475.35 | 16.06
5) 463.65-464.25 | 16.98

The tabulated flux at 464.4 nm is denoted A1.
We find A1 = 17.28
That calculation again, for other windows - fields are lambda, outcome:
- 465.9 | 17.14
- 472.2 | 16.72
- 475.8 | 16.02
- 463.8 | 16.98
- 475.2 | 16.36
